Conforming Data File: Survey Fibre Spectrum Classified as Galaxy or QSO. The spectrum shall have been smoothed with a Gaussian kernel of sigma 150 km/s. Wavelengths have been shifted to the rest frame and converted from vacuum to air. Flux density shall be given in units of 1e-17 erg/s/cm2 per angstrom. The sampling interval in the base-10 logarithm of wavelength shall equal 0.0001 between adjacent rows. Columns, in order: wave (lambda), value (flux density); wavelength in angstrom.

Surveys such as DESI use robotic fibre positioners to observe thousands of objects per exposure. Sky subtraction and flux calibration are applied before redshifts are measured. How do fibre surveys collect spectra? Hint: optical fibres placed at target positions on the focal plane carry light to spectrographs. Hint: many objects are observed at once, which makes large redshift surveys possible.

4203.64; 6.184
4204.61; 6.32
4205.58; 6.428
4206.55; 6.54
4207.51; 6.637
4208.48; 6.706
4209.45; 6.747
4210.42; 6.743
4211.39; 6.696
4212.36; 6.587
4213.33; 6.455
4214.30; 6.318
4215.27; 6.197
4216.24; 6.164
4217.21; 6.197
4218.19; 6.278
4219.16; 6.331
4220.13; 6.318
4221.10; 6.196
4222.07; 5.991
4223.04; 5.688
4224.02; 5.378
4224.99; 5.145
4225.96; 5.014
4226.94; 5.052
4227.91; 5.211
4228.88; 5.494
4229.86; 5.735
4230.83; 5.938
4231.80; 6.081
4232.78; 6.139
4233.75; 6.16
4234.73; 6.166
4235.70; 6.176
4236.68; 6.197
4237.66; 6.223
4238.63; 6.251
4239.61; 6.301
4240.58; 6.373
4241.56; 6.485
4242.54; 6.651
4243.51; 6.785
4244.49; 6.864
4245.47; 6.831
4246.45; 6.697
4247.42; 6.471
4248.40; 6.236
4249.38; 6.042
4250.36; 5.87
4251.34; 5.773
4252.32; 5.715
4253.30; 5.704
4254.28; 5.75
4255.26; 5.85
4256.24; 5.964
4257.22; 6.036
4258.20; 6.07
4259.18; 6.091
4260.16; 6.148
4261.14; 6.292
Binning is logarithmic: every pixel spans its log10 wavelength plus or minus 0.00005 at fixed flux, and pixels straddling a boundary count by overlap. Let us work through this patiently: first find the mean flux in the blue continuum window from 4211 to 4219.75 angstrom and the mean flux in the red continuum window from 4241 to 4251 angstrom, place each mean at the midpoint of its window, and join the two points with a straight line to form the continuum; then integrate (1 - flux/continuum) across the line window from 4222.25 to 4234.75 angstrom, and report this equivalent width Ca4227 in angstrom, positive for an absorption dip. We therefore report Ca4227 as 1.5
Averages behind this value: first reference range 6.35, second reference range 6.48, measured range 5.62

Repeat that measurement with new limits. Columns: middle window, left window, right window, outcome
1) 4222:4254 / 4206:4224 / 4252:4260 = 0.4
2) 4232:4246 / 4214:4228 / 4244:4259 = -0.9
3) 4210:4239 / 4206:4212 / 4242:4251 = 2.6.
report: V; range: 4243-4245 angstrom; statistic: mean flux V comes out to 6.83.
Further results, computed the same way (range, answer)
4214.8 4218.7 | 6.2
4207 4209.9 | 6.71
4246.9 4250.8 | 6.17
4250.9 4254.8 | 5.73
